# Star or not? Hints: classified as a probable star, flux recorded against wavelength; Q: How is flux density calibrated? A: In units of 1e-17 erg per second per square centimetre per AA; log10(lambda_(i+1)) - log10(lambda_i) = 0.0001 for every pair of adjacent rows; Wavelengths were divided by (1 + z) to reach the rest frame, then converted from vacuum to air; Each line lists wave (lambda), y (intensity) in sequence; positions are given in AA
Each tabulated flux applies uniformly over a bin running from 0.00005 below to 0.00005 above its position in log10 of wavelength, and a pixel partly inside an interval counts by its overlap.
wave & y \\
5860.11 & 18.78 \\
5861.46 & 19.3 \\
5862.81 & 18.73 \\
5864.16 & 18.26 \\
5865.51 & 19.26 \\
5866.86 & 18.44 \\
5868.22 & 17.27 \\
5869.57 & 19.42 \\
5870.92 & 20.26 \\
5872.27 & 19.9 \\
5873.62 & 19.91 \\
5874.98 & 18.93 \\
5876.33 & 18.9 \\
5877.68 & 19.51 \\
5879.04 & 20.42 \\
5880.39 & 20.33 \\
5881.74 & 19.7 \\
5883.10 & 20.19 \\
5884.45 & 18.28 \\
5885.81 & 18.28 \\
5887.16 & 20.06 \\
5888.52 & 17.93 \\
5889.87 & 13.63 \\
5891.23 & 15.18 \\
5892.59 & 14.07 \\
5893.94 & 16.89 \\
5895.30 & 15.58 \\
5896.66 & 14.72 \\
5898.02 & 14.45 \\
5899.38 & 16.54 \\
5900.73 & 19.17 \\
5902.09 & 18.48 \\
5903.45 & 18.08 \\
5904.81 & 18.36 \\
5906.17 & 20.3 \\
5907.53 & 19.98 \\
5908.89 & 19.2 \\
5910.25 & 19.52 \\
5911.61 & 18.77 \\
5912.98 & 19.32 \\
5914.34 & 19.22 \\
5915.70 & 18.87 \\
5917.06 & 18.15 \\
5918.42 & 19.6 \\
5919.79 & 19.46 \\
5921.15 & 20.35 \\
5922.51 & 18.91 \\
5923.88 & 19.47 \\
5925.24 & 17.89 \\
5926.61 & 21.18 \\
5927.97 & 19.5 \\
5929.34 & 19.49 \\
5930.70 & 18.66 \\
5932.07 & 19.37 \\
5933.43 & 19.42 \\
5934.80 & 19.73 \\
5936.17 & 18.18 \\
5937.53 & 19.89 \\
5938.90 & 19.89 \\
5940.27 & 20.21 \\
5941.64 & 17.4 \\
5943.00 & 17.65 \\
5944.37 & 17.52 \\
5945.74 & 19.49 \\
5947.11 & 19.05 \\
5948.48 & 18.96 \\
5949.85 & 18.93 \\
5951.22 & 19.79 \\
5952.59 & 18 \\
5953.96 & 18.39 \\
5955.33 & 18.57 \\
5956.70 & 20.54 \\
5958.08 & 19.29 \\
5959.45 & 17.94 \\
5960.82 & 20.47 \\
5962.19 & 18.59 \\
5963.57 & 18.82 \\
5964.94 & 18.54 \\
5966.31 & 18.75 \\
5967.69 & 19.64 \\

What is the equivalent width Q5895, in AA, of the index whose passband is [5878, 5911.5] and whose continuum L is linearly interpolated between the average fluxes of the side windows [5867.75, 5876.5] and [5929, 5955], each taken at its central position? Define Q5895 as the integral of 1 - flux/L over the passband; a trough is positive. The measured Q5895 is 2.2 AA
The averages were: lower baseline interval 19.3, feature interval 17.9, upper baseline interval 18.9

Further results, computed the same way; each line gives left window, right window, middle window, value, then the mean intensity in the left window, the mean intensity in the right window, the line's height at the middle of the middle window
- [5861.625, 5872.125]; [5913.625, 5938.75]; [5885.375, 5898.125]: 1.97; 18.9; 19.3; 19.1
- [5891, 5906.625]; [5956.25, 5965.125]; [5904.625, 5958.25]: -3.39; 16.8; 19.2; 18.1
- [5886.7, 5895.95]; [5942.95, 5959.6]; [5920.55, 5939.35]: -1.63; 16.1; 18.8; 17.9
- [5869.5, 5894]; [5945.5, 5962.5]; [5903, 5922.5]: -0.48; 18.5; 19.1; 18.8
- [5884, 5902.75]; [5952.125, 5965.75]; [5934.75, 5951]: -0.47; 16.6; 18.9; 18.4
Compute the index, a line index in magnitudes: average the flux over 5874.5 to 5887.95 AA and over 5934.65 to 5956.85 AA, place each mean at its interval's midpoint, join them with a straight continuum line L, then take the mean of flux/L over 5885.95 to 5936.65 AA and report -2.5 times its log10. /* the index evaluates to 0.05 mag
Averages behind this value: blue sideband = 19.5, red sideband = 18.9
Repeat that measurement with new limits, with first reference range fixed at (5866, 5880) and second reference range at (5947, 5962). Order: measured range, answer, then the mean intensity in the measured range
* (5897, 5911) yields 0.052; 18.3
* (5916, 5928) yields -0.011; 19.4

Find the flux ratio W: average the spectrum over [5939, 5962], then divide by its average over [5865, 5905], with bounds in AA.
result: 1.0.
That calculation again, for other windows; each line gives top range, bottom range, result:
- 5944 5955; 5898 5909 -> 1.02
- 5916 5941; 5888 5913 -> 1.12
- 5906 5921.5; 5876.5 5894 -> 1.07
